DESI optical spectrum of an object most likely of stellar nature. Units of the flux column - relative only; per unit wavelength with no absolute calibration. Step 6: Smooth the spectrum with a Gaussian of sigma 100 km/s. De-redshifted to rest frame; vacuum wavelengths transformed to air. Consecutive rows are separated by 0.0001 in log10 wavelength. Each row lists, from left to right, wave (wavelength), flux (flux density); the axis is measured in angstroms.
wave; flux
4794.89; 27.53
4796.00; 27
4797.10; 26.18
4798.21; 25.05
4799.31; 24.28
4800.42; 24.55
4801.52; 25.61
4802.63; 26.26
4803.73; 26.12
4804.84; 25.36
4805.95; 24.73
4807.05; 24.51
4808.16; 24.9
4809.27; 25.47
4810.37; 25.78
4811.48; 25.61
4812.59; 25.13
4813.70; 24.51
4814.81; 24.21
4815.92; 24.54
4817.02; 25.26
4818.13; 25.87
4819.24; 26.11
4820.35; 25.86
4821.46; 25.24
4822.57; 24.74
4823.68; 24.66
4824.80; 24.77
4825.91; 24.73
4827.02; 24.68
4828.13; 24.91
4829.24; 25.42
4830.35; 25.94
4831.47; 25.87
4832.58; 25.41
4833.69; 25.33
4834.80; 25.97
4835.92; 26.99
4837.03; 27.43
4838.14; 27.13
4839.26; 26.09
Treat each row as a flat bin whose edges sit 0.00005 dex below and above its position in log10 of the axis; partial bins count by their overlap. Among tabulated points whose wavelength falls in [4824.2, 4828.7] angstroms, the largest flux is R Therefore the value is 24.91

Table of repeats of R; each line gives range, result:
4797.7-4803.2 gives 26.26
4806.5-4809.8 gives 25.47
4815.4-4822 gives 26.11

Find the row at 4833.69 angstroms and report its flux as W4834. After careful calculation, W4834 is 25.33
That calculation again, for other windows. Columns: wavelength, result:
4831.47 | 25.87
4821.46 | 25.24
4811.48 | 25.61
